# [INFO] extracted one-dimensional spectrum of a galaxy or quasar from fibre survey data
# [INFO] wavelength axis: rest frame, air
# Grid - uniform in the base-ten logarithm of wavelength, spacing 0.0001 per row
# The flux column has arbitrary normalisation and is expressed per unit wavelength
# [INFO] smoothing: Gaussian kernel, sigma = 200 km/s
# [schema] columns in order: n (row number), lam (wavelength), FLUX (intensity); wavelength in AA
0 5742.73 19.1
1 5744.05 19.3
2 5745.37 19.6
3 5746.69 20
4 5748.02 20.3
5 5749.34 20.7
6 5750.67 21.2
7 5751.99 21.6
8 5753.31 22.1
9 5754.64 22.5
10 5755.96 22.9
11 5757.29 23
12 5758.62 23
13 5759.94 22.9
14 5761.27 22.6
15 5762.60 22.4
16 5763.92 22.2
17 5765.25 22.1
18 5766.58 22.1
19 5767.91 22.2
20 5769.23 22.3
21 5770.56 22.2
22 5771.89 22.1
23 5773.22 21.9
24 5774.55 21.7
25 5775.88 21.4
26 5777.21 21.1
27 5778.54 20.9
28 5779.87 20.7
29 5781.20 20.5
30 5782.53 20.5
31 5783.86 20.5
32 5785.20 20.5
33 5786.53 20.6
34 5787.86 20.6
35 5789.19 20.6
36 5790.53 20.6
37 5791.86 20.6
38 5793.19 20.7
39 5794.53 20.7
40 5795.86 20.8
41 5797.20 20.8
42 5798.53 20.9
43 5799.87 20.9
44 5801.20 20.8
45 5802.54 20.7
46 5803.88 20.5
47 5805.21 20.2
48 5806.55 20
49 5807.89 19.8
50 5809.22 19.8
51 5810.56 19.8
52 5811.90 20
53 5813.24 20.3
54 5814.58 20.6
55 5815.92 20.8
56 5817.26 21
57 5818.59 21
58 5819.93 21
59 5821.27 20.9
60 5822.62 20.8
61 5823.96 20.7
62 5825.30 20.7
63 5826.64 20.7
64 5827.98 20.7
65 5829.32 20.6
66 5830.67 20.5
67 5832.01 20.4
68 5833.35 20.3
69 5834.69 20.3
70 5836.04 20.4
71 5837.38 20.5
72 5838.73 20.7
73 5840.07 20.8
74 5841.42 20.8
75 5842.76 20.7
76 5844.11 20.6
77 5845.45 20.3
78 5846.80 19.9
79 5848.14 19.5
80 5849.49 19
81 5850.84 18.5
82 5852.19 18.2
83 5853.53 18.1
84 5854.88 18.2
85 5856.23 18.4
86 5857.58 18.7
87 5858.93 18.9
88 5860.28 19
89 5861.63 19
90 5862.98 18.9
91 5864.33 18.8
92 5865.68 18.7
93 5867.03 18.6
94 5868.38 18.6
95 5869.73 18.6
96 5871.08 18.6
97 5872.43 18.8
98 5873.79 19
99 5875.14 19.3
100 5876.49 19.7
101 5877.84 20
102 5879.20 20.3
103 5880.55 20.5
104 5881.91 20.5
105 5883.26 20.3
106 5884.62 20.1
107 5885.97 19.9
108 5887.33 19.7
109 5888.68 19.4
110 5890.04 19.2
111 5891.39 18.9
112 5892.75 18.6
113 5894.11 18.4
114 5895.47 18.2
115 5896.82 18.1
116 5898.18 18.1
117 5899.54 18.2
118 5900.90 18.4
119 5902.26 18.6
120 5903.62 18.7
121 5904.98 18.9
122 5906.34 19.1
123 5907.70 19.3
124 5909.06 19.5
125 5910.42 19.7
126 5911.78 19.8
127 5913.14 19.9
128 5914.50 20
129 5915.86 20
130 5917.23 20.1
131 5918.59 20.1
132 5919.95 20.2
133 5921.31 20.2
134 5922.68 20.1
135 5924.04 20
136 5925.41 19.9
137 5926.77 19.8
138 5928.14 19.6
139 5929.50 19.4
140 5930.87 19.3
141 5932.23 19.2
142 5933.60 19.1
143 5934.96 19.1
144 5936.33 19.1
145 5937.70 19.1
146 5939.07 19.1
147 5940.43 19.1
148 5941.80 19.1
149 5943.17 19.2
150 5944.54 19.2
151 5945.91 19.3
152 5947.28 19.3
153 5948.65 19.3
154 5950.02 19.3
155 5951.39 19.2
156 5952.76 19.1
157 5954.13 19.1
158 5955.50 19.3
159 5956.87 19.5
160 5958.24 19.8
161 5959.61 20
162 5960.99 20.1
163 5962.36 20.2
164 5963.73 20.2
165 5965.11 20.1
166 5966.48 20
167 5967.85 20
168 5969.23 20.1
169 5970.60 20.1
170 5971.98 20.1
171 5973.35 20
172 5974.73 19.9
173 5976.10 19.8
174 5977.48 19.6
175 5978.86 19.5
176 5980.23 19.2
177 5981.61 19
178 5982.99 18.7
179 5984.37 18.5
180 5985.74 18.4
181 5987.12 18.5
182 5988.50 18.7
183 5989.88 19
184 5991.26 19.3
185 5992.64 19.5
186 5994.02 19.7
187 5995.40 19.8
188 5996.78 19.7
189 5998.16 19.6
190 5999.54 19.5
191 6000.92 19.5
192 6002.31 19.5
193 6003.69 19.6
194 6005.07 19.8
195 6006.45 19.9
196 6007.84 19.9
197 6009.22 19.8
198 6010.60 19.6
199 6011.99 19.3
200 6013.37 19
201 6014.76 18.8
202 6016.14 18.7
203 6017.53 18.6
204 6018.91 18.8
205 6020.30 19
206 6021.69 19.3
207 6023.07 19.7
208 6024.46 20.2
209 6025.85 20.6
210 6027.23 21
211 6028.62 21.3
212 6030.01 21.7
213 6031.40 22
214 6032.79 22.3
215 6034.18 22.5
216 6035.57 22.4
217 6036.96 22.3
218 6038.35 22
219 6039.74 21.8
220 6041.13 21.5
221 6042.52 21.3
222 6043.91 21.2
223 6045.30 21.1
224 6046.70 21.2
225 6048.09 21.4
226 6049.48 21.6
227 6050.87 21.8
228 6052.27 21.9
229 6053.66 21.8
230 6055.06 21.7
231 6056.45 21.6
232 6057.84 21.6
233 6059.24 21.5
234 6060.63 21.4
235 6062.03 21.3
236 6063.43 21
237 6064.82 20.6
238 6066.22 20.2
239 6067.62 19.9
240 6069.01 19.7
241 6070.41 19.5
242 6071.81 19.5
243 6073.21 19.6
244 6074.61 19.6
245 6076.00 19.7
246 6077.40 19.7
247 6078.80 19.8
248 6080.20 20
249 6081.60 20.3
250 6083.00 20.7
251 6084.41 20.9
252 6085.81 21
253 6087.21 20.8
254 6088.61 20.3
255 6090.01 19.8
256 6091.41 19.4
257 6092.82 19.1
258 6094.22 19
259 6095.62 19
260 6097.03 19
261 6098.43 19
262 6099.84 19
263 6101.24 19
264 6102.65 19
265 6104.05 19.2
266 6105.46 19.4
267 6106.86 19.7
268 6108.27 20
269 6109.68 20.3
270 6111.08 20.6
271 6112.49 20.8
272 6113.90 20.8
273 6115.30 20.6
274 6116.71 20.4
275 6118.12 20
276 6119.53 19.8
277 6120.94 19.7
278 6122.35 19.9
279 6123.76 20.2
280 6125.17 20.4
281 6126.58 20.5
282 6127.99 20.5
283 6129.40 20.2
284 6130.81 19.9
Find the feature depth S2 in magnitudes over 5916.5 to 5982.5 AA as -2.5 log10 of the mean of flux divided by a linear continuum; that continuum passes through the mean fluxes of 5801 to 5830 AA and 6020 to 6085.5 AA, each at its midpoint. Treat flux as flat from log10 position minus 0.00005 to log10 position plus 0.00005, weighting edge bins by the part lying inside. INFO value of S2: 0.06 mag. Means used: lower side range 20.5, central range 19.6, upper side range 20.9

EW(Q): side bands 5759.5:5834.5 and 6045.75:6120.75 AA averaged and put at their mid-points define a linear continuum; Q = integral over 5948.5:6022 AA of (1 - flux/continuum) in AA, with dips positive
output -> 3.7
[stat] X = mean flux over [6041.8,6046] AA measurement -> 21.2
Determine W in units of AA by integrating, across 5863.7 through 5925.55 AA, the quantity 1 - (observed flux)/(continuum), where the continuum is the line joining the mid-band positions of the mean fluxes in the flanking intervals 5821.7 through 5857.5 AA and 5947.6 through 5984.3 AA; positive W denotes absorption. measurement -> 1.6 AA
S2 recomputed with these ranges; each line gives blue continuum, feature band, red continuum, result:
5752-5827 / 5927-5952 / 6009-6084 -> 0.088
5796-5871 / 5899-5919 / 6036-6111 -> 0.042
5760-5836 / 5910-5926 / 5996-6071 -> 0.040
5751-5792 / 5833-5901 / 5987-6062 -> 0.102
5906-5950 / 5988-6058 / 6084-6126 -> -0.040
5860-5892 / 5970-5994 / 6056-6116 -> 0.024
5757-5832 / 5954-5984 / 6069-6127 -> 0.034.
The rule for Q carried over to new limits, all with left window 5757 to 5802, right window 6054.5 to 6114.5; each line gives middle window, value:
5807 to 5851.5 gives 1.7 AA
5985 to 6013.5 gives 1.4 AA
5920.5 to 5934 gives 0.7 AA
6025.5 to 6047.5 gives -1.5 AA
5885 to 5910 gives 2.4 AA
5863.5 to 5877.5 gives 1.4 AA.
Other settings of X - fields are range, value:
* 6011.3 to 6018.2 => 18.9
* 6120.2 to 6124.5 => 19.9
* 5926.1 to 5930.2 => 19.6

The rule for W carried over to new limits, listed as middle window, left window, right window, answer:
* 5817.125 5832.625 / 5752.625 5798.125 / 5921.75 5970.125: 0.2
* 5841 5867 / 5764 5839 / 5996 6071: 2.0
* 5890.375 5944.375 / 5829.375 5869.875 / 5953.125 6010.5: 0.7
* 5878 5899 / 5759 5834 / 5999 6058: 1.5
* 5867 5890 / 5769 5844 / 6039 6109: 1.2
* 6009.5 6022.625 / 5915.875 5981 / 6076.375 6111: 0.4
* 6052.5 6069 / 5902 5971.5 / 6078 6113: -1.1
